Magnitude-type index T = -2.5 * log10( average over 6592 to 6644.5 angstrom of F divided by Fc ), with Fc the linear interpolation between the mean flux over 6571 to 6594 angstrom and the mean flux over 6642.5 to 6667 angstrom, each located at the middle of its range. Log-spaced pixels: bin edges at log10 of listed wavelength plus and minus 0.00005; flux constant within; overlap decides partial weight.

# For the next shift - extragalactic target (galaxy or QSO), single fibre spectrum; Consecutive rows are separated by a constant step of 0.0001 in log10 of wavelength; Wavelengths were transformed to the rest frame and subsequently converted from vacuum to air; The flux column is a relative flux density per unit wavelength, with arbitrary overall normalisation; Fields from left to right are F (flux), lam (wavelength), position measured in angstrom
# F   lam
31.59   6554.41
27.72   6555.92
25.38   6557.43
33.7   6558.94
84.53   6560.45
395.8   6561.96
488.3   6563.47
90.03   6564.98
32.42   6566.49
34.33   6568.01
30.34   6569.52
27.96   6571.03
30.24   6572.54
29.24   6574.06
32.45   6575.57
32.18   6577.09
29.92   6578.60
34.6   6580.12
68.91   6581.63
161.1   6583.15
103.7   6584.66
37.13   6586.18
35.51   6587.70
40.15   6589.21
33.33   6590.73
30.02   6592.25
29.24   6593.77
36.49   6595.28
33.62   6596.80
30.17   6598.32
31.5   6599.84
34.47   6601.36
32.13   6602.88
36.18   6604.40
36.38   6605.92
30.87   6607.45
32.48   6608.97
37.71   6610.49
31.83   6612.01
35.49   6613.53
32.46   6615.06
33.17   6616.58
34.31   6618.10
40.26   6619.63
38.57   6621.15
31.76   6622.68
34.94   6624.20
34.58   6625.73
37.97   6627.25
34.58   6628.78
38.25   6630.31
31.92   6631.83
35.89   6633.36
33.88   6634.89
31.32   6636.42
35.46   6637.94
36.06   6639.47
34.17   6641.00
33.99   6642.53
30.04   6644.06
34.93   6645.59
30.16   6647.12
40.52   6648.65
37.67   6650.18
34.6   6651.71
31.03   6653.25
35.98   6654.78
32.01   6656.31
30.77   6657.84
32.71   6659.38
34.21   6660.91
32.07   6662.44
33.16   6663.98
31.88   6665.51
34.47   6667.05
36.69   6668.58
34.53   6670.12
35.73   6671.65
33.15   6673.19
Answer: 0.190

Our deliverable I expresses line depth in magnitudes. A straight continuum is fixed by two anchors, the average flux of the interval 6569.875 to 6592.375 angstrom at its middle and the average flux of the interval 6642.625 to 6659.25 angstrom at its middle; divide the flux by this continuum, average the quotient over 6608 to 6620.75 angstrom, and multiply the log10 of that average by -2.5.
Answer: 0.19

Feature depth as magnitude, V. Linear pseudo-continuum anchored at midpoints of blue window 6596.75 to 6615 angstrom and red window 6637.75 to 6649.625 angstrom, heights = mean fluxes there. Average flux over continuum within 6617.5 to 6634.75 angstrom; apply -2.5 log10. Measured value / -0.05 mag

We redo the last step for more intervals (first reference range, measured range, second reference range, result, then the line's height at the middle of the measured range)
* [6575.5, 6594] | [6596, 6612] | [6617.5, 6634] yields 0.31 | 44.7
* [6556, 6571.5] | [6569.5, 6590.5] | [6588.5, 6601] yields 0.34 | 75.3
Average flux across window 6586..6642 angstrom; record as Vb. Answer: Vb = 34.4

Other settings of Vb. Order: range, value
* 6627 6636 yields 35.1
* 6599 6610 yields 33.5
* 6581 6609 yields 46.2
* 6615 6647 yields 34.7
